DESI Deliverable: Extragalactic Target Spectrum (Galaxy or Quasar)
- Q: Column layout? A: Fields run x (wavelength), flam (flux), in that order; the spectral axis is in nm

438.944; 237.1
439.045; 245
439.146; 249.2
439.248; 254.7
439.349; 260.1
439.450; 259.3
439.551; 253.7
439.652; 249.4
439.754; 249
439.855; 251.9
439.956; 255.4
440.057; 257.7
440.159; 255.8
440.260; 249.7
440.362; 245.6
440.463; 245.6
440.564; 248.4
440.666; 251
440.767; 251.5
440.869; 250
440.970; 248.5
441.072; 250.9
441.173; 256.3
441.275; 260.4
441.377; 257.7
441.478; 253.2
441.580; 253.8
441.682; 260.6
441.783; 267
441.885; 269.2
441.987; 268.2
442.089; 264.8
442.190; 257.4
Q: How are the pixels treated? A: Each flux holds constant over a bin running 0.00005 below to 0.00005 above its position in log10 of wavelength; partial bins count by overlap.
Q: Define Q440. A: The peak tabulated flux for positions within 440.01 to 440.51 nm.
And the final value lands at 257.7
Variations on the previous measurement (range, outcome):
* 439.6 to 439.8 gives 249.4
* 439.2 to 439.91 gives 260.1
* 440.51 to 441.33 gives 260.4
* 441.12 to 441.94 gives 269.2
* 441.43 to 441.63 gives 253.8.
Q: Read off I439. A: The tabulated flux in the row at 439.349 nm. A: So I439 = 260.1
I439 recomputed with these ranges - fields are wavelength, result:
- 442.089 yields 264.8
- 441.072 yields 250.9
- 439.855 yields 251.9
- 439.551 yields 253.7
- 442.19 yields 257.4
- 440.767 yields 251.5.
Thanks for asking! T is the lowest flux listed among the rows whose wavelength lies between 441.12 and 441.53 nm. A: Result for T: 253.2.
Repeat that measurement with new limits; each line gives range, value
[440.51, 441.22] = 248.4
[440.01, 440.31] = 249.7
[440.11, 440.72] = 245.6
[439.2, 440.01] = 249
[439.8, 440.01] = 251.9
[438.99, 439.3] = 245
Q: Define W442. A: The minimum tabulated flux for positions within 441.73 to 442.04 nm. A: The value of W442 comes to 267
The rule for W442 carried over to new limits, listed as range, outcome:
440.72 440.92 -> 250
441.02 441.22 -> 250.9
